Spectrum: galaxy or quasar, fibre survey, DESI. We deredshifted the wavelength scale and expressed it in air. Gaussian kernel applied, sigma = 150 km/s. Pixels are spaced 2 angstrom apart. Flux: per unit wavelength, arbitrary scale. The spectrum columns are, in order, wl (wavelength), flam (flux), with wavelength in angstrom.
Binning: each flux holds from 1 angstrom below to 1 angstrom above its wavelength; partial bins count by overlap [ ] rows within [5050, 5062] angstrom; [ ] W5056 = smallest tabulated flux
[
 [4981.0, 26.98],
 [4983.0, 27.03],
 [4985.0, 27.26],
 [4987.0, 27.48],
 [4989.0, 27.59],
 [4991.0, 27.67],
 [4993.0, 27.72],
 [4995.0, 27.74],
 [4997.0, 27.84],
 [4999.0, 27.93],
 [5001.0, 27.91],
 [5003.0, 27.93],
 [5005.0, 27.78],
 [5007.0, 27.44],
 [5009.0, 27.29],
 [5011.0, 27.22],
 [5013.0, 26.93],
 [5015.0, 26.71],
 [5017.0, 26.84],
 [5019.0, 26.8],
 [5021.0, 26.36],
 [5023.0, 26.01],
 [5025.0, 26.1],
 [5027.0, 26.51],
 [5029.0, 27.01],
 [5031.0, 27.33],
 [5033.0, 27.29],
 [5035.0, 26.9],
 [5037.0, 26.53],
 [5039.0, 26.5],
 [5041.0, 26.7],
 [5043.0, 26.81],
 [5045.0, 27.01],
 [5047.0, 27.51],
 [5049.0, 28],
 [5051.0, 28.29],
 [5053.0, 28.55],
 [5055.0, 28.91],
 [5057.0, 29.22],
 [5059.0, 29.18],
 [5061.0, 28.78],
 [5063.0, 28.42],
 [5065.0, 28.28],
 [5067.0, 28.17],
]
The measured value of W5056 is 28.29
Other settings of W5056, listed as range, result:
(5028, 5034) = 27.01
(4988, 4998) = 27.59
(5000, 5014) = 26.93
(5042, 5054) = 26.81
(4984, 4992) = 27.26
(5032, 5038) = 26.53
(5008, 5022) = 26.36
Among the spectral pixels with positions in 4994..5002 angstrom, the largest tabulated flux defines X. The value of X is 27.93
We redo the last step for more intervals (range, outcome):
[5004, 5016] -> 27.78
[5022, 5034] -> 27.33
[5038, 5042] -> 26.7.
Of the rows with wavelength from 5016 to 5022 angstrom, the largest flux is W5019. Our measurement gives 26.84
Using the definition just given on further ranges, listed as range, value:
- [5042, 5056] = 28.91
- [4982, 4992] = 27.67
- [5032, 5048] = 27.51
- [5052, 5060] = 29.22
